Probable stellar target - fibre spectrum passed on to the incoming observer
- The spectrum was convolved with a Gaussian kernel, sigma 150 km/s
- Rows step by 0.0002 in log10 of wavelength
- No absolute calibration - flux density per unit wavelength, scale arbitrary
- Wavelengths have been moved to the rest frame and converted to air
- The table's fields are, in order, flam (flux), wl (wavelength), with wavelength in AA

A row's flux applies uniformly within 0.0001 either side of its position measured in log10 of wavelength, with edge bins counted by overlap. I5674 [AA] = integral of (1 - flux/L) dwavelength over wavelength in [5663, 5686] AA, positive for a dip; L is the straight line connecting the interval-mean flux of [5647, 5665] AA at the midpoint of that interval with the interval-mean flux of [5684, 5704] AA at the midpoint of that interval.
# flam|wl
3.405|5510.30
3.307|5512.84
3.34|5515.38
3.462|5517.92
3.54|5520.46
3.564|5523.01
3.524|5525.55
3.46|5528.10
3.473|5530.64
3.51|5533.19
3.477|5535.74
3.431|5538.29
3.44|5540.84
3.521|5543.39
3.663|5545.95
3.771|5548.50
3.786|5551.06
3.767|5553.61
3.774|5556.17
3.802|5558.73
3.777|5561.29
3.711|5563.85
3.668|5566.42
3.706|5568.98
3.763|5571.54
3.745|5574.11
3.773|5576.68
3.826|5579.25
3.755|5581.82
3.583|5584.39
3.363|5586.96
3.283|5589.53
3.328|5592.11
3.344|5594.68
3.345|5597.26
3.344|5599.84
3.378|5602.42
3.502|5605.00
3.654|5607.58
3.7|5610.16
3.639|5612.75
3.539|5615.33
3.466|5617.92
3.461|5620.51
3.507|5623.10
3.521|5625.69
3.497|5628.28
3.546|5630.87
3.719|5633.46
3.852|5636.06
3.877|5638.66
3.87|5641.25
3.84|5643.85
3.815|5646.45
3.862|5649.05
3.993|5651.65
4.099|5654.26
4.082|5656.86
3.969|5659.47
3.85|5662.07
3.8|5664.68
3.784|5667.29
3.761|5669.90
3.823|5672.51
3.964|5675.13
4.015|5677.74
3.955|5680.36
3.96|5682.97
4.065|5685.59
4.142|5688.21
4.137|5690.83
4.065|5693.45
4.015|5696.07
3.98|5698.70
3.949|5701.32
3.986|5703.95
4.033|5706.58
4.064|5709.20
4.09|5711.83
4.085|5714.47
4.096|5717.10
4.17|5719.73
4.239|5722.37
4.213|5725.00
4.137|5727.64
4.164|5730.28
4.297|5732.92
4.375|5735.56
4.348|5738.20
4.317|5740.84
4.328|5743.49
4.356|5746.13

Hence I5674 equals 0.6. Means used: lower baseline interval 3.95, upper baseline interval 4.04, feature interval 3.9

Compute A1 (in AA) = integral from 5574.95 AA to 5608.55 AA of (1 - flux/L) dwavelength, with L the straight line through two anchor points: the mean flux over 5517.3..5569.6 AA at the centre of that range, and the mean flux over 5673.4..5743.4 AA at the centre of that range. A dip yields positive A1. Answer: 2.3 AA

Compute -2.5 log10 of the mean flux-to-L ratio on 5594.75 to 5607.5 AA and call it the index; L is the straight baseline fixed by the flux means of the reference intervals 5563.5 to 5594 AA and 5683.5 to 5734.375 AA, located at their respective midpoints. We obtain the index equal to 0.09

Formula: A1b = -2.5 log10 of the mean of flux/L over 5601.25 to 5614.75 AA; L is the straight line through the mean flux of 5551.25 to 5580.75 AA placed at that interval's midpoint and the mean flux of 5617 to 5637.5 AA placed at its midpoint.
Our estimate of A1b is 0.017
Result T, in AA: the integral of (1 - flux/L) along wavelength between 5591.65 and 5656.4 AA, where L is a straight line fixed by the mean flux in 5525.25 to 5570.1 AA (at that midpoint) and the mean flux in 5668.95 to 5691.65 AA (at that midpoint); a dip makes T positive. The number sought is 3.3 AA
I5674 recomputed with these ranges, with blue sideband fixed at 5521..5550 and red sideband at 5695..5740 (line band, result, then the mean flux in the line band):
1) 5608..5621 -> 0.75 AA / 3.57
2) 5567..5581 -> -0.38 AA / 3.76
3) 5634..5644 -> 0.06 AA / 3.85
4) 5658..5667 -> 0.20 AA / 3.87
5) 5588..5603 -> 1.59 AA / 3.34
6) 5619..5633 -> 1.14 AA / 3.52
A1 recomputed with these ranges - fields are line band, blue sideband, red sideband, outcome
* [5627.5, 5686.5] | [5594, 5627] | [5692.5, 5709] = -1.8 AA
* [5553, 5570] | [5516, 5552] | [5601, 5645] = -0.9 AA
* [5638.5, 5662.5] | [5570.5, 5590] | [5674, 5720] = -0.3 AA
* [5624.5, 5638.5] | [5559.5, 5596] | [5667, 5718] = 0.6 AA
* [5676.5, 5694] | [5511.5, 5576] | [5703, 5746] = 0.1 AA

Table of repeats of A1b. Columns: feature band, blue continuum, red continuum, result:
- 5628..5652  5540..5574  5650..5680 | 0.02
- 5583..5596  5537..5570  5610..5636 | 0.07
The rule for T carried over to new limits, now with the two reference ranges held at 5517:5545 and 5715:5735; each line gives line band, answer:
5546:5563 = -0.91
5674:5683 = 0.11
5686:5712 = 0.33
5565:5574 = -0.21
